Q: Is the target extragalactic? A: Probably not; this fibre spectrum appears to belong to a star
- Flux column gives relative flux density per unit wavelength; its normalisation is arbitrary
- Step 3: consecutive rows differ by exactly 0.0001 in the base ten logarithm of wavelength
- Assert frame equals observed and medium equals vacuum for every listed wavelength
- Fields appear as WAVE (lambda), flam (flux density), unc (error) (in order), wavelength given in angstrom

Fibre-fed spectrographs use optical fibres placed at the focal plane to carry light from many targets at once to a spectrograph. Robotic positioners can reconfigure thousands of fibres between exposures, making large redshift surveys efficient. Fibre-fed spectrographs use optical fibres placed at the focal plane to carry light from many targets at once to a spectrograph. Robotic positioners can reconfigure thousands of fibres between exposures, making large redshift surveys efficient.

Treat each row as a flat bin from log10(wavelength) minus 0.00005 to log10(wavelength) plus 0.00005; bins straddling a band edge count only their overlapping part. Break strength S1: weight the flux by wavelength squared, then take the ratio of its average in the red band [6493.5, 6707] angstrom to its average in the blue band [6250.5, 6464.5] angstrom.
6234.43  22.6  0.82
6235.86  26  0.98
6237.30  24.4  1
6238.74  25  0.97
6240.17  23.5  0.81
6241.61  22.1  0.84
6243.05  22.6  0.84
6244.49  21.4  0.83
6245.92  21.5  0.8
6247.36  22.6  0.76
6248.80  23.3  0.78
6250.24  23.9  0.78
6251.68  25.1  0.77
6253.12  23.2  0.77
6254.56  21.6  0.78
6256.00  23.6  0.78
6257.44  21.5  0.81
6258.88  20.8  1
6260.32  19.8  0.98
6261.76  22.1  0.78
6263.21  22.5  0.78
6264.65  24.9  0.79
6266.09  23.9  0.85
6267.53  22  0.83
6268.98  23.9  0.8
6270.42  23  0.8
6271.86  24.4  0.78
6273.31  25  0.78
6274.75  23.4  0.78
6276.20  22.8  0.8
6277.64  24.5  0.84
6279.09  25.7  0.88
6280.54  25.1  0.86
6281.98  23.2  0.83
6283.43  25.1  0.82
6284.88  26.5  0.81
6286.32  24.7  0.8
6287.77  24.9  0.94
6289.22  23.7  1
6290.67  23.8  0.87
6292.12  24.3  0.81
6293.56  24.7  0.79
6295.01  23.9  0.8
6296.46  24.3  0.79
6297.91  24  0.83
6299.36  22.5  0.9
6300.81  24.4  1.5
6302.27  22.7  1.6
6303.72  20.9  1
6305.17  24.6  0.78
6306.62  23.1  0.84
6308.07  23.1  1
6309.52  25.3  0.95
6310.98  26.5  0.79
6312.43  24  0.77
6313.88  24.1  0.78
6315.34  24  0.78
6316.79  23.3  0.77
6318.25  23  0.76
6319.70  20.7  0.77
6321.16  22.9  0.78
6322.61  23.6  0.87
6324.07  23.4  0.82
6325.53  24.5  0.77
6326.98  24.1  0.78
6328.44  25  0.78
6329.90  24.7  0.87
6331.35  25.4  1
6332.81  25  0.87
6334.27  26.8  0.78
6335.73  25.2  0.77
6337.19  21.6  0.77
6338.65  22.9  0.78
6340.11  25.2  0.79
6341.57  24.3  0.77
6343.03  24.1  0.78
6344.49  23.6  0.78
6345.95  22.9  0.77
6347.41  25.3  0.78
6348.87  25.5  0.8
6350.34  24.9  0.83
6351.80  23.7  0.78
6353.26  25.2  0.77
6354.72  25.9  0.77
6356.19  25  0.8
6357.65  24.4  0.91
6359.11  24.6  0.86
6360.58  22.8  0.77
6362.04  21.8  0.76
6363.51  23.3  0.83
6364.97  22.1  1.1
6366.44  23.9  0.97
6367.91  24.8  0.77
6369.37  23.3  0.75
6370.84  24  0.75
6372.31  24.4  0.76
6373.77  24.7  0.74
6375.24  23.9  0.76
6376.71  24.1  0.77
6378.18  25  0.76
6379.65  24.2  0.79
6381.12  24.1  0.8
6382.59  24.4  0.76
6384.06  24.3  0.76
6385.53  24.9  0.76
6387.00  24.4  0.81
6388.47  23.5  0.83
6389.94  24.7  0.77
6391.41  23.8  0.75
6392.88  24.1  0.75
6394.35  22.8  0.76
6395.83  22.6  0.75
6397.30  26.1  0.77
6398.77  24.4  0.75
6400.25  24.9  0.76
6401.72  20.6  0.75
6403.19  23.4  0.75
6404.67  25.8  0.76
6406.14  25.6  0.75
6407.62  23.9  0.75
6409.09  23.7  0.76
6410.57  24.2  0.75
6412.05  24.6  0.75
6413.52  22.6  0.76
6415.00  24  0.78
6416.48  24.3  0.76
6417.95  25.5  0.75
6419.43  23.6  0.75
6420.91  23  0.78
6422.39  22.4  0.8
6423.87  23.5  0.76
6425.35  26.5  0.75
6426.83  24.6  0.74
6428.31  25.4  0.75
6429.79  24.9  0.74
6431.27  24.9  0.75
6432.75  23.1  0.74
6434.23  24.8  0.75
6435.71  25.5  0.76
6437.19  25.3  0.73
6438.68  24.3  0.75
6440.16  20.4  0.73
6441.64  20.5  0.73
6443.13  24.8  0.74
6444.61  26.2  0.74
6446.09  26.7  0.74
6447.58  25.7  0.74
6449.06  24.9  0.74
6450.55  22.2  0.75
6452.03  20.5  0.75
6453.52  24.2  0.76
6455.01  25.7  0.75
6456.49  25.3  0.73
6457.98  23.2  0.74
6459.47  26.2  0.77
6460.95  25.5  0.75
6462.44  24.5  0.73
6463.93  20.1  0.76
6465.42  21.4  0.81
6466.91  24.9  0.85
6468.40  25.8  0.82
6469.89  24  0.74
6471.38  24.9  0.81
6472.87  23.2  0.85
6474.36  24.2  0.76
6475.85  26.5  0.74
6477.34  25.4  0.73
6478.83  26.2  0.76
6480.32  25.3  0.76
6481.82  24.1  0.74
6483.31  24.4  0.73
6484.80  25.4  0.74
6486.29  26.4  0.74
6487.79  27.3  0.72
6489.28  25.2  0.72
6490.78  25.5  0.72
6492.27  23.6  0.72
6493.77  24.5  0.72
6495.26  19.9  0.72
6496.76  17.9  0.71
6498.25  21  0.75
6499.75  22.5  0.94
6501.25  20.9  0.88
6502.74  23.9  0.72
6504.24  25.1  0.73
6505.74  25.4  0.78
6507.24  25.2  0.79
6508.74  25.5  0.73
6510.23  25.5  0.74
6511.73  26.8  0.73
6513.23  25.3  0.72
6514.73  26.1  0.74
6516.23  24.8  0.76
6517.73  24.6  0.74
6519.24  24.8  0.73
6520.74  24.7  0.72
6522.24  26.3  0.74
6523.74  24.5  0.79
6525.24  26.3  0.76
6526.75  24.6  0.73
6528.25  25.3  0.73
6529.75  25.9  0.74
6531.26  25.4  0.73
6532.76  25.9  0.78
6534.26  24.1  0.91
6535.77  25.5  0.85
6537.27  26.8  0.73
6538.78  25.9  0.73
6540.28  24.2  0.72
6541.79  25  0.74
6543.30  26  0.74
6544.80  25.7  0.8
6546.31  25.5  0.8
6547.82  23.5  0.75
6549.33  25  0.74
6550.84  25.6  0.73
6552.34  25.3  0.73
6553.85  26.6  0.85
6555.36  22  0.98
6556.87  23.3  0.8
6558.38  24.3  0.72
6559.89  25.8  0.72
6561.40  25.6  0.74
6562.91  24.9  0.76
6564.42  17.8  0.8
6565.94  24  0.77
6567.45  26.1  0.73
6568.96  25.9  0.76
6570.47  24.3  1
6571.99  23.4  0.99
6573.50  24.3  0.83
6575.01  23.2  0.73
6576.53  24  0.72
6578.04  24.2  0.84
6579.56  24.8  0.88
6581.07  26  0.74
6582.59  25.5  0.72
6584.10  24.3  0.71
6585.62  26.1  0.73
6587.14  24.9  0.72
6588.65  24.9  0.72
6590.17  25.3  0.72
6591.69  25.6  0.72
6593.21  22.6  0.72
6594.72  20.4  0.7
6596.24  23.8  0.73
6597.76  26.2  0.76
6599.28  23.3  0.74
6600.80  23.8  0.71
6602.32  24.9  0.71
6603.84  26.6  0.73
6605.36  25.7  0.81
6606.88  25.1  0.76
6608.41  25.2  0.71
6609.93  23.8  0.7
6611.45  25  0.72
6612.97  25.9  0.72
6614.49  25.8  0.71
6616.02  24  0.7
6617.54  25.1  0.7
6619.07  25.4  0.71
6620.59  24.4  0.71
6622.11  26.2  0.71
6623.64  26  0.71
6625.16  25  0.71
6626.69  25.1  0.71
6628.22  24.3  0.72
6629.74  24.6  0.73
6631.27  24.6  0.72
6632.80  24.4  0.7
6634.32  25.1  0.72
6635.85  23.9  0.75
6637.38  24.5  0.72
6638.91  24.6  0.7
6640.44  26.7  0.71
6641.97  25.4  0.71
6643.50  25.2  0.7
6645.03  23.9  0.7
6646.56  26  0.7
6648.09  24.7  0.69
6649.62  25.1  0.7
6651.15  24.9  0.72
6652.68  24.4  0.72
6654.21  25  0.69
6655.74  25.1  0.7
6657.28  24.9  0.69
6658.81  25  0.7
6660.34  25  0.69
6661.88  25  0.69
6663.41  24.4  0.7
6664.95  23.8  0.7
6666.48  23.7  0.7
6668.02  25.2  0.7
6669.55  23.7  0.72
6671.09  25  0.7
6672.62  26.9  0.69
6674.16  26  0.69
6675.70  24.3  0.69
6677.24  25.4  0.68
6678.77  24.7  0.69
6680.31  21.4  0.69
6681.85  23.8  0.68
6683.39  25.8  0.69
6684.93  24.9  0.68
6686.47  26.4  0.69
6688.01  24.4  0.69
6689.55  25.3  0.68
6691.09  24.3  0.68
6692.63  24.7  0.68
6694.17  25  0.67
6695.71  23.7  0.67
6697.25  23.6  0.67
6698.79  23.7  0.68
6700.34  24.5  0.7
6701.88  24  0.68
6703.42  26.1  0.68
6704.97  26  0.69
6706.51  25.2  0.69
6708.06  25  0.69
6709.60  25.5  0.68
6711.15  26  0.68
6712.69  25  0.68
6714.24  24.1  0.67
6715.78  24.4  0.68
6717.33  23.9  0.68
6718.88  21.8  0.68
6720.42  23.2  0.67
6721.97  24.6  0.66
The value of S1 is 1.11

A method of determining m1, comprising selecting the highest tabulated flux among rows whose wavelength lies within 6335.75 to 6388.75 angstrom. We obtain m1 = 25.9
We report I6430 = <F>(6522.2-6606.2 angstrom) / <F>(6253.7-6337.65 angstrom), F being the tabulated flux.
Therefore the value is 1.04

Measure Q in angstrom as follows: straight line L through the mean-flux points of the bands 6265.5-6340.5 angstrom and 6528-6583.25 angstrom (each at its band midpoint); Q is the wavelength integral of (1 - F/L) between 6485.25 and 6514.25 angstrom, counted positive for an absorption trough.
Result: 0.6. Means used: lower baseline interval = 24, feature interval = 24.1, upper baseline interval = 24.8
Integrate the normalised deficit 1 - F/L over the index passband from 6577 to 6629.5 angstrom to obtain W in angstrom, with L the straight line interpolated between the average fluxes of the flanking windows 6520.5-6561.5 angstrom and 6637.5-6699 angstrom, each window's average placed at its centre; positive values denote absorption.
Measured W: 0.3 angstrom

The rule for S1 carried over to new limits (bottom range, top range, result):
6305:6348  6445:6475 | 1.05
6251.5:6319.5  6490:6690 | 1.15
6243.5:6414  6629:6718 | 1.15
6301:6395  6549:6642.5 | 1.11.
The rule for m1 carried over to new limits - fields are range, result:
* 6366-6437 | 26.5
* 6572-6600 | 26.2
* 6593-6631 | 26.6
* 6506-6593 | 26.8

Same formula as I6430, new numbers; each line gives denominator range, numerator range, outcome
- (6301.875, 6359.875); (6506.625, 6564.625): 1.04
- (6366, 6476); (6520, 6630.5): 1.03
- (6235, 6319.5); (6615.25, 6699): 1.05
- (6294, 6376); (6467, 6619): 1.03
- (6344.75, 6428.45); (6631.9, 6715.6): 1.03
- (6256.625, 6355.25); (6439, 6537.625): 1.02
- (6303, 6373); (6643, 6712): 1.03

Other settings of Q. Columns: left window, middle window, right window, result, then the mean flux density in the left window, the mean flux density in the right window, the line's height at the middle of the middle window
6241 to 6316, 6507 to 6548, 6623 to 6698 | -1.7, 23.6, 24.8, 24.4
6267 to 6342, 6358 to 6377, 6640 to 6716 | 0.4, 24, 24.8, 24.2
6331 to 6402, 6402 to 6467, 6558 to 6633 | 0.5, 24.2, 24.7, 24.3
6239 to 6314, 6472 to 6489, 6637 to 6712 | -0.8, 23.5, 24.9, 24.2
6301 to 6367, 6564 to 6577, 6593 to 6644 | 0.4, 24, 24.8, 24.7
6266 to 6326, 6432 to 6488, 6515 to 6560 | 0.7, 23.9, 25.1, 24.7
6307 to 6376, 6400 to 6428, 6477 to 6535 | 0.3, 24.1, 24.7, 24.3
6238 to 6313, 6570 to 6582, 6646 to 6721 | 0.1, 23.6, 24.7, 24.4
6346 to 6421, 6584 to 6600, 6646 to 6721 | 0.1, 24.1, 24.7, 24.5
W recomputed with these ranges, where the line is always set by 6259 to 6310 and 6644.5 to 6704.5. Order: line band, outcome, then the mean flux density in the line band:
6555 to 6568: 0.36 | 23.8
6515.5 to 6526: -0.35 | 25.1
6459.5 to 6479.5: -0.17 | 24.4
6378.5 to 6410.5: -0.12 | 24.1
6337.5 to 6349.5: -0.11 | 24.1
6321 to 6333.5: -0.26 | 24.4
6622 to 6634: -0.18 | 25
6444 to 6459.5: -0.23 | 24.5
